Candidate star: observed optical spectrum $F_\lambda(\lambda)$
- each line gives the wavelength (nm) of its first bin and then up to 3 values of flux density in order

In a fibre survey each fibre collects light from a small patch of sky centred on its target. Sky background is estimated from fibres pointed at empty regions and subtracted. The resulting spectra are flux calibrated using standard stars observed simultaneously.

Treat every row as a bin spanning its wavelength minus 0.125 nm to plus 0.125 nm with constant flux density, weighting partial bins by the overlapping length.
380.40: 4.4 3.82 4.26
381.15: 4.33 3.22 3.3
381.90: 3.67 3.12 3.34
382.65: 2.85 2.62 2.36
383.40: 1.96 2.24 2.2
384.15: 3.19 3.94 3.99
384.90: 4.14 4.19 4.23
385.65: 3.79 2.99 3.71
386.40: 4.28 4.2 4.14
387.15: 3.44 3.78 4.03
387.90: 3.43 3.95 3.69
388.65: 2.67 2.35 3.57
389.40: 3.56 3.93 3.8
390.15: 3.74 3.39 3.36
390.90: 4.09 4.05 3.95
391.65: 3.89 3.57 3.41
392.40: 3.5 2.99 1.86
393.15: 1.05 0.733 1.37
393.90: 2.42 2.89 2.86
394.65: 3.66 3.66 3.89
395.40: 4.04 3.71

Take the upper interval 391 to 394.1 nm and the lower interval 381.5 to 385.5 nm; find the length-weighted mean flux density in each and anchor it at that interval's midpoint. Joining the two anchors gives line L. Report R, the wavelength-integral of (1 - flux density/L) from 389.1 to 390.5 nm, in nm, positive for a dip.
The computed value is -0.38 nm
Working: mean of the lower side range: 3.2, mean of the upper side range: 2.75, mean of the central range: 3.68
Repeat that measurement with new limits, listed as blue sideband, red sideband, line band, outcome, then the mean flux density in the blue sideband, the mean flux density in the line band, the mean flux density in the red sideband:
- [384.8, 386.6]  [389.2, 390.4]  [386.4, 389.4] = 0.16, 3.91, 3.6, 3.71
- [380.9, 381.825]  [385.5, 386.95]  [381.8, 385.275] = 0.59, 3.71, 3.13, 3.84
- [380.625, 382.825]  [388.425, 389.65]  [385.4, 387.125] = -0.29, 3.51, 3.86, 3.18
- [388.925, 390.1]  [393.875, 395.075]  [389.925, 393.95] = 0.51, 3.6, 2.99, 3.19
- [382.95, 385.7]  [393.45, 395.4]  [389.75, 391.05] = -0.26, 3.26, 3.69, 2.95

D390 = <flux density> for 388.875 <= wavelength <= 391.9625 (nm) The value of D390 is 3.68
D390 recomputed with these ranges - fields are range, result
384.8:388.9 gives 3.75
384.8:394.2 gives 3.37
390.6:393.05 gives 3.45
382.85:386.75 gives 3.39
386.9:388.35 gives 3.76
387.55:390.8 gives 3.5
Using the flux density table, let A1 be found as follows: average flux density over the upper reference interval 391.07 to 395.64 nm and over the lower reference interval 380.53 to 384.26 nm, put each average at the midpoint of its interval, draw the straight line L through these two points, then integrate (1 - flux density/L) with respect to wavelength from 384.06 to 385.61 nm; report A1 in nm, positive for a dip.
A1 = -0.444 nm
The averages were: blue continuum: 3.1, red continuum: 3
